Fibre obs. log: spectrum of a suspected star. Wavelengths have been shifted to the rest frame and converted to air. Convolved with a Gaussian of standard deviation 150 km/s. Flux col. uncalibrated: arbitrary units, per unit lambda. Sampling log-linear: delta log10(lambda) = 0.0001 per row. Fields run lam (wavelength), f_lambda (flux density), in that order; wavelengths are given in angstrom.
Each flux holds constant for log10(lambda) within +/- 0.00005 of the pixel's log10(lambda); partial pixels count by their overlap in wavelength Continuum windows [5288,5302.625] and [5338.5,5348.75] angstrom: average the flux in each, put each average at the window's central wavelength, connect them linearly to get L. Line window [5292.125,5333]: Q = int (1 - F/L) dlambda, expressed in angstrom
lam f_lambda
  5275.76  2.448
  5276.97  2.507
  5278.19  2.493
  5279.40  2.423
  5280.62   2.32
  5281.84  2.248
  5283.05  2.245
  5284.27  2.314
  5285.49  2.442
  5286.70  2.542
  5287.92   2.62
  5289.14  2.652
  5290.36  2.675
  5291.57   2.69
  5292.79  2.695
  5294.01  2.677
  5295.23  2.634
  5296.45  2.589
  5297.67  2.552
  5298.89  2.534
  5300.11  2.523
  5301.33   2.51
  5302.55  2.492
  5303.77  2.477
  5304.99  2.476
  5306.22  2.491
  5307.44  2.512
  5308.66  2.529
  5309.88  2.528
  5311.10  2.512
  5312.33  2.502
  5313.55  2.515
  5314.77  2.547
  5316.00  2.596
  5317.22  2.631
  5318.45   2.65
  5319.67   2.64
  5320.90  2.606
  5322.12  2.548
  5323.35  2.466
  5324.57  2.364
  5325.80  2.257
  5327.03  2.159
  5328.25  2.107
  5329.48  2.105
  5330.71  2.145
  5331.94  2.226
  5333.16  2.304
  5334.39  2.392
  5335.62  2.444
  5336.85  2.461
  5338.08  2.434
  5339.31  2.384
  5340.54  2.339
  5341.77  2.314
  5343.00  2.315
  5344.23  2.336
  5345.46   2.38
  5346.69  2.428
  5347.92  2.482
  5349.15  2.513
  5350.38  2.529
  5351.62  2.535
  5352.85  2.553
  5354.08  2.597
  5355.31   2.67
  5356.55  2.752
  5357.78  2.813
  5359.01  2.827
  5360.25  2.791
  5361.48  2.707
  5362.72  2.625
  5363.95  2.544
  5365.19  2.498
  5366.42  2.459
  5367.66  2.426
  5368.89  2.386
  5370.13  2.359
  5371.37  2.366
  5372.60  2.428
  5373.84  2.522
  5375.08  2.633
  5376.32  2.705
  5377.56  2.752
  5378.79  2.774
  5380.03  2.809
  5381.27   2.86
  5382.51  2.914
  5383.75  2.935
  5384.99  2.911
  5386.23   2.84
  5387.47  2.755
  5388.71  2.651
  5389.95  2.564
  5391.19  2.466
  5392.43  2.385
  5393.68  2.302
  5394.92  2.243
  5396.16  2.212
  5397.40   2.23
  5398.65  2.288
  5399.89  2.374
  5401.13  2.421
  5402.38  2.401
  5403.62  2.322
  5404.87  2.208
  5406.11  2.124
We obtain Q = 0.8 angstrom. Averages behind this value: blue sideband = 2.61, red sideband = 2.38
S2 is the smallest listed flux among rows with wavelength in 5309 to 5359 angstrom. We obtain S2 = 2.105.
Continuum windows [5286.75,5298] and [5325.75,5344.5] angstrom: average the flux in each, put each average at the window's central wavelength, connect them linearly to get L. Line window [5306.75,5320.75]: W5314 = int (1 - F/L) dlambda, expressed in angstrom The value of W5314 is -0.5 angstrom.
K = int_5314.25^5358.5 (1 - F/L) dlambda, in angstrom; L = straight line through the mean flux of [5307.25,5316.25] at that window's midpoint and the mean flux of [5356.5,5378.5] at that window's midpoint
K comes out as 1.9 angstrom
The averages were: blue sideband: 2.53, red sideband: 2.59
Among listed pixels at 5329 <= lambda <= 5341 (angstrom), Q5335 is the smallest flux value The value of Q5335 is 2.105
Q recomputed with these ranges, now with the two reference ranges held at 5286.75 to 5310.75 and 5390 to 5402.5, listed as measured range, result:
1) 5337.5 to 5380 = -2.0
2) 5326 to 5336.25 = 1.1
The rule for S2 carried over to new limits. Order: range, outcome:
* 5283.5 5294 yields 2.314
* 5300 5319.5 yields 2.476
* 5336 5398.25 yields 2.212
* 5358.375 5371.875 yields 2.359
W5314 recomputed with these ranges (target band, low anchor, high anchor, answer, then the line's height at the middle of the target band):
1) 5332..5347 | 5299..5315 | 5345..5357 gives 1.0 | 2.53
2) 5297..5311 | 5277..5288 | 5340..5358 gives -0.5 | 2.43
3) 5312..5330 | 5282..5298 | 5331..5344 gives -0.2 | 2.42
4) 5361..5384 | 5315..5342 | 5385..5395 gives -0.9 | 2.52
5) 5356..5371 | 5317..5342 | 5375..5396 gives -0.3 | 2.55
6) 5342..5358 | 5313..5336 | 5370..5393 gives 0.0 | 2.52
